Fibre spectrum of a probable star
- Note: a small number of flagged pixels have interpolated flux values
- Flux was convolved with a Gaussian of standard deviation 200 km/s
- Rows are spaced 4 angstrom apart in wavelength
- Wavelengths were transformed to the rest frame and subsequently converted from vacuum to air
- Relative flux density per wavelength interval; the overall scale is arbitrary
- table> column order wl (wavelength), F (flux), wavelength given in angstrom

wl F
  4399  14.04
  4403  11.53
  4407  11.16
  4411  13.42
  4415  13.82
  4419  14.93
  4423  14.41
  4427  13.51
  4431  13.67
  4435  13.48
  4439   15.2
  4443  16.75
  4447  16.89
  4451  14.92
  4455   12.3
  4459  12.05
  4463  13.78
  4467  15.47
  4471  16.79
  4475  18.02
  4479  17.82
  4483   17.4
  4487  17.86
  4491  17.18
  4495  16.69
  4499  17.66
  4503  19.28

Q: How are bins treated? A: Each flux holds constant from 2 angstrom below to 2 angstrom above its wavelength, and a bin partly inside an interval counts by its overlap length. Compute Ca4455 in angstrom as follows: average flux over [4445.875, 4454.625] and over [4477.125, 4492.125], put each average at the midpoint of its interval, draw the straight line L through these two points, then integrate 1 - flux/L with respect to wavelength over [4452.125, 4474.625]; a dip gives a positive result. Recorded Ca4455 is 2.4 angstrom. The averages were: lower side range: 15.1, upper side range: 17.6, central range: 14.4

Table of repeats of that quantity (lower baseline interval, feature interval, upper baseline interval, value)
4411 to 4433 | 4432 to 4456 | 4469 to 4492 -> 0.5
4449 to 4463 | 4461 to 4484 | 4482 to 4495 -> -1.8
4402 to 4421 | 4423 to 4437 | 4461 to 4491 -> 0.4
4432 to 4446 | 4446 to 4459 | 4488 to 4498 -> 1.2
